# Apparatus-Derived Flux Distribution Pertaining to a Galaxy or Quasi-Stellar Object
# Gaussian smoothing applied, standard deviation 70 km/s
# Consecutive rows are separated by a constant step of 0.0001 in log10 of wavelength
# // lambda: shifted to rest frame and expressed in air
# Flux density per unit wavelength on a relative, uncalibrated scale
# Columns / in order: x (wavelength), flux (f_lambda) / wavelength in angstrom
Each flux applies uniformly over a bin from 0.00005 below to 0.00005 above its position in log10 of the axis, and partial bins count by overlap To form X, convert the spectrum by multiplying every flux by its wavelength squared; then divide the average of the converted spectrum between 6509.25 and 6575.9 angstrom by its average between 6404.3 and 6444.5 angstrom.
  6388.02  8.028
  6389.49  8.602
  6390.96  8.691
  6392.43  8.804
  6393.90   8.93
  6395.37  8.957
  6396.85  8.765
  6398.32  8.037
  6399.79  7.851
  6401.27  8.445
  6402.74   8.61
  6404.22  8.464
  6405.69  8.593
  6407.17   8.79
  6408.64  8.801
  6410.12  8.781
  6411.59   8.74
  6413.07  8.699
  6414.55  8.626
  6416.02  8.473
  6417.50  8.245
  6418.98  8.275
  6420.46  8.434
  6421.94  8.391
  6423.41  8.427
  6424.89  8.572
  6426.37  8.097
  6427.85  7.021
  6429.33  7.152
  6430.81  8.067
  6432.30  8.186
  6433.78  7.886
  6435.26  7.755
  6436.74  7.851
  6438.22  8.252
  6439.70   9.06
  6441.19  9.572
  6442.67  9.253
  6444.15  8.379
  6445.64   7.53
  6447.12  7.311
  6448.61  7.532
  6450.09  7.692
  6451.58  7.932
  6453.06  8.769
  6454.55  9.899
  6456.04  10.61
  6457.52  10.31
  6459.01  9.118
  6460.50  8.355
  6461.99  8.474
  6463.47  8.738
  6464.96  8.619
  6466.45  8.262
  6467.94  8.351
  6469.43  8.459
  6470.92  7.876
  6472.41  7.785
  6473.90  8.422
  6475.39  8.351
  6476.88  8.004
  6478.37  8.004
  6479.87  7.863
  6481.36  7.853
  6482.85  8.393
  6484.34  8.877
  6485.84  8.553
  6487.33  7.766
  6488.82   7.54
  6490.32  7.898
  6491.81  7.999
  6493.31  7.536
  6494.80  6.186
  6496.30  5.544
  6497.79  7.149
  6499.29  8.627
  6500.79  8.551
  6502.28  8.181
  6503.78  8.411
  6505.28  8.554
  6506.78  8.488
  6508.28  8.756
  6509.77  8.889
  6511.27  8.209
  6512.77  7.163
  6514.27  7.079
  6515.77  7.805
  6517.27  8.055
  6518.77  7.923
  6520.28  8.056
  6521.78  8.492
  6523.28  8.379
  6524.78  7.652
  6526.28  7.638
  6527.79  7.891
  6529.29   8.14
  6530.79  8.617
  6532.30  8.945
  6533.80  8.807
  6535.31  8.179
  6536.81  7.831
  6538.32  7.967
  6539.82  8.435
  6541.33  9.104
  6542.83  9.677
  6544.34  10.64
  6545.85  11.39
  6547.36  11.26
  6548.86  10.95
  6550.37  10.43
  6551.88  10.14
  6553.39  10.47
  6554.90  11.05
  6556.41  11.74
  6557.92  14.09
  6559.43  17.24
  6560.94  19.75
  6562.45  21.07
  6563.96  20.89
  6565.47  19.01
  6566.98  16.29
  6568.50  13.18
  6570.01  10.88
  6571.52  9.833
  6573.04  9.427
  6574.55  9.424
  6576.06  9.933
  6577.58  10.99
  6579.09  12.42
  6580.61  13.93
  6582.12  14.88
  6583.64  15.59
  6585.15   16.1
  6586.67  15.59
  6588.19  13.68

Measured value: 1.3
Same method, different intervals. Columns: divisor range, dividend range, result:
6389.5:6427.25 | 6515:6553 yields 1.09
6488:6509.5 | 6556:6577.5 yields 1.88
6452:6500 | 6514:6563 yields 1.25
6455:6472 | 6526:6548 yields 1.04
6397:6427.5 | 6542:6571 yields 1.69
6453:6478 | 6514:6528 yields 0.92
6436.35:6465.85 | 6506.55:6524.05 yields 0.95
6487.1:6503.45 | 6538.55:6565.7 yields 1.75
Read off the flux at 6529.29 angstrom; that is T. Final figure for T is 8.14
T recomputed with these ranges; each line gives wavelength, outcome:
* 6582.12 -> 14.88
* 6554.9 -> 11.05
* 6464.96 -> 8.619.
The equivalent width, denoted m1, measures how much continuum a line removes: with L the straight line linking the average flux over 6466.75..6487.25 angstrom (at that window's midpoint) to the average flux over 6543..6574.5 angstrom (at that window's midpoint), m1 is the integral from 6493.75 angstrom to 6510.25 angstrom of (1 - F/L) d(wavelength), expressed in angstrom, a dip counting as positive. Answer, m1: 3.2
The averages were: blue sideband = 8.2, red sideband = 13.3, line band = 7.92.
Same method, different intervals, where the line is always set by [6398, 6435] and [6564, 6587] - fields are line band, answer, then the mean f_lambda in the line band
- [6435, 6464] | 2.23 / 8.64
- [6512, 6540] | 8.88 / 8.05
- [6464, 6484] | 3.82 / 8.19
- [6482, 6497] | 4.20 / 7.64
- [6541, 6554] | 2.06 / 10.5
